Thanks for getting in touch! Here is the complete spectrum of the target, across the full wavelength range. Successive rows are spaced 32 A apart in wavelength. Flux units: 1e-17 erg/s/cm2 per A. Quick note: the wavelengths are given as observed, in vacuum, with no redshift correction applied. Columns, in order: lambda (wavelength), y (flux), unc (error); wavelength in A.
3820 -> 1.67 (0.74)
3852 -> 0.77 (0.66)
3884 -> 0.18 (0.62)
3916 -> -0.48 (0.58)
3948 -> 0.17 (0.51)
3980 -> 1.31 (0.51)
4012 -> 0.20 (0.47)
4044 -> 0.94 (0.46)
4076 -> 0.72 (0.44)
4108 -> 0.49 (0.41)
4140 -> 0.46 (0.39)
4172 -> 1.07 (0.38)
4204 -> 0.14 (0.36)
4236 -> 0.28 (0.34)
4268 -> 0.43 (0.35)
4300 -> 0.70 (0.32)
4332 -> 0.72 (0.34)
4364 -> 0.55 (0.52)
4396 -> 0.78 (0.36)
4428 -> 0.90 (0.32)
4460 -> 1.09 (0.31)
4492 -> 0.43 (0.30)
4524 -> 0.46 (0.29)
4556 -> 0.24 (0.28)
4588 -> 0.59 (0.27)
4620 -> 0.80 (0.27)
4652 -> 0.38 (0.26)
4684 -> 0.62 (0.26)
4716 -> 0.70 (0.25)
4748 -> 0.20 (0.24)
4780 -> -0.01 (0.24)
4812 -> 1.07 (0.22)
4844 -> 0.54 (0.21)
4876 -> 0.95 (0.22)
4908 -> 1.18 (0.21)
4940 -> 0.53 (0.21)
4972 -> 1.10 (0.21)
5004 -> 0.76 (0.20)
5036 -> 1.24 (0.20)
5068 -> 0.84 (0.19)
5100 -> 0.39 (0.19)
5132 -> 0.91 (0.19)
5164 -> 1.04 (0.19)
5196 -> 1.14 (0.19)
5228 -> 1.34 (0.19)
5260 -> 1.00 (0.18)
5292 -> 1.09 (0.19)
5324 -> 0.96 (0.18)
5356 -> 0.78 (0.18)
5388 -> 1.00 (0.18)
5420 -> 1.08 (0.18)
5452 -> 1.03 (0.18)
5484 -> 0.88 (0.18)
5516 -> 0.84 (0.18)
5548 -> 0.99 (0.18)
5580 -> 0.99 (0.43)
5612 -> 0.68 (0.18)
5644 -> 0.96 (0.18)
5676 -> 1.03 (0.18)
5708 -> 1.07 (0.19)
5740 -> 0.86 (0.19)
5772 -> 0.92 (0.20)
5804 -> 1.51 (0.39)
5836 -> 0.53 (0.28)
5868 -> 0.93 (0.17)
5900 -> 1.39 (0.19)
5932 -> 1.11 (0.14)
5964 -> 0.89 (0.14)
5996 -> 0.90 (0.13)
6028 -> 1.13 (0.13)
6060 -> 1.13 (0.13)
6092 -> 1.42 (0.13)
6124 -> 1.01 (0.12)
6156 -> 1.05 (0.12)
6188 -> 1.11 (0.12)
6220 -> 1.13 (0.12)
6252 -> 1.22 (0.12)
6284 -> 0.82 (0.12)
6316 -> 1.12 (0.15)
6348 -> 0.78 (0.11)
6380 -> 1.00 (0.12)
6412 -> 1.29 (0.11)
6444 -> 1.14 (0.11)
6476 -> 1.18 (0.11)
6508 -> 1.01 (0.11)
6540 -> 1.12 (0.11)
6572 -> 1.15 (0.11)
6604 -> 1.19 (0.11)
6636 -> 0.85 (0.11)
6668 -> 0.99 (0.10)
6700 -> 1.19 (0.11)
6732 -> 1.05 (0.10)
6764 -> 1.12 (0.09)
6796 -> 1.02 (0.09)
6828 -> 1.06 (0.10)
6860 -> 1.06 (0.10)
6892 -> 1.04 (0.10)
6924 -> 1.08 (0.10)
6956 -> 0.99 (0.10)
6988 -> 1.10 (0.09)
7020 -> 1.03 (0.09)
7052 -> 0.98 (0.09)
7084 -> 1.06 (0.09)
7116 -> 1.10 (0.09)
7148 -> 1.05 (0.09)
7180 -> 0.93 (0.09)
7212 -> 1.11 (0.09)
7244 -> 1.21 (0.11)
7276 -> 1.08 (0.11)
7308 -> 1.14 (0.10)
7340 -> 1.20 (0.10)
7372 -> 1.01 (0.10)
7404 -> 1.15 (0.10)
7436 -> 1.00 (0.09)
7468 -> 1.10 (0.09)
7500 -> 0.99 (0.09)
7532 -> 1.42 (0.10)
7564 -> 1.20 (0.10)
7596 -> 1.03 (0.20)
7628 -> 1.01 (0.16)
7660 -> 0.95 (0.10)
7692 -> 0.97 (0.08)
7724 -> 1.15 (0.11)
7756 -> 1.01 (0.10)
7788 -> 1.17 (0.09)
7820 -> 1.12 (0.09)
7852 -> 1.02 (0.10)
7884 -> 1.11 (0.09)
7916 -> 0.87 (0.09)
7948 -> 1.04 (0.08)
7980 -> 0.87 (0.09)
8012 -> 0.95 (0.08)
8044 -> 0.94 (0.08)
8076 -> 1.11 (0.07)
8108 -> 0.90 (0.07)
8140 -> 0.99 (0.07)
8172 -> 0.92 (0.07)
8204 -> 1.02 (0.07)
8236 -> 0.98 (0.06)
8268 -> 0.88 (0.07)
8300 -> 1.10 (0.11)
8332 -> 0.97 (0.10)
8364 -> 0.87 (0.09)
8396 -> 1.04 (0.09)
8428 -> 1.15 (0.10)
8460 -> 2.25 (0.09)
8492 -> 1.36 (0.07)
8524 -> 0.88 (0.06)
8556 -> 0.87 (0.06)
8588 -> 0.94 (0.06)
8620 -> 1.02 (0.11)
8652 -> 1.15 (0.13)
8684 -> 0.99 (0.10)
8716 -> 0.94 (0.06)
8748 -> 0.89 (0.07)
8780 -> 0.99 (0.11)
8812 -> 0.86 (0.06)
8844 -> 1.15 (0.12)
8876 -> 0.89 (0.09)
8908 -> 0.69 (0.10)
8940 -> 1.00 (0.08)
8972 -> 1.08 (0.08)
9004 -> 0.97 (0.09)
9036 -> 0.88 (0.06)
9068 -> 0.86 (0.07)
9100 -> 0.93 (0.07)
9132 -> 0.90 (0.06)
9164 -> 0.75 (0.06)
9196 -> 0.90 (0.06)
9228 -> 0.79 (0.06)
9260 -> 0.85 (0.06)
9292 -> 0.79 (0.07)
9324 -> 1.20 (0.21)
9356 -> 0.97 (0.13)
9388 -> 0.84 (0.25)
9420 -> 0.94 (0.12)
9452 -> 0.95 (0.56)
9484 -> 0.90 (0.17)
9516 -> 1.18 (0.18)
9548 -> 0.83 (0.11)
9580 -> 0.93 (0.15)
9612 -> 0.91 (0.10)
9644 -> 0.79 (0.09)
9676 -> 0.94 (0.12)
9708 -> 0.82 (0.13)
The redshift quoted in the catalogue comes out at 0.288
